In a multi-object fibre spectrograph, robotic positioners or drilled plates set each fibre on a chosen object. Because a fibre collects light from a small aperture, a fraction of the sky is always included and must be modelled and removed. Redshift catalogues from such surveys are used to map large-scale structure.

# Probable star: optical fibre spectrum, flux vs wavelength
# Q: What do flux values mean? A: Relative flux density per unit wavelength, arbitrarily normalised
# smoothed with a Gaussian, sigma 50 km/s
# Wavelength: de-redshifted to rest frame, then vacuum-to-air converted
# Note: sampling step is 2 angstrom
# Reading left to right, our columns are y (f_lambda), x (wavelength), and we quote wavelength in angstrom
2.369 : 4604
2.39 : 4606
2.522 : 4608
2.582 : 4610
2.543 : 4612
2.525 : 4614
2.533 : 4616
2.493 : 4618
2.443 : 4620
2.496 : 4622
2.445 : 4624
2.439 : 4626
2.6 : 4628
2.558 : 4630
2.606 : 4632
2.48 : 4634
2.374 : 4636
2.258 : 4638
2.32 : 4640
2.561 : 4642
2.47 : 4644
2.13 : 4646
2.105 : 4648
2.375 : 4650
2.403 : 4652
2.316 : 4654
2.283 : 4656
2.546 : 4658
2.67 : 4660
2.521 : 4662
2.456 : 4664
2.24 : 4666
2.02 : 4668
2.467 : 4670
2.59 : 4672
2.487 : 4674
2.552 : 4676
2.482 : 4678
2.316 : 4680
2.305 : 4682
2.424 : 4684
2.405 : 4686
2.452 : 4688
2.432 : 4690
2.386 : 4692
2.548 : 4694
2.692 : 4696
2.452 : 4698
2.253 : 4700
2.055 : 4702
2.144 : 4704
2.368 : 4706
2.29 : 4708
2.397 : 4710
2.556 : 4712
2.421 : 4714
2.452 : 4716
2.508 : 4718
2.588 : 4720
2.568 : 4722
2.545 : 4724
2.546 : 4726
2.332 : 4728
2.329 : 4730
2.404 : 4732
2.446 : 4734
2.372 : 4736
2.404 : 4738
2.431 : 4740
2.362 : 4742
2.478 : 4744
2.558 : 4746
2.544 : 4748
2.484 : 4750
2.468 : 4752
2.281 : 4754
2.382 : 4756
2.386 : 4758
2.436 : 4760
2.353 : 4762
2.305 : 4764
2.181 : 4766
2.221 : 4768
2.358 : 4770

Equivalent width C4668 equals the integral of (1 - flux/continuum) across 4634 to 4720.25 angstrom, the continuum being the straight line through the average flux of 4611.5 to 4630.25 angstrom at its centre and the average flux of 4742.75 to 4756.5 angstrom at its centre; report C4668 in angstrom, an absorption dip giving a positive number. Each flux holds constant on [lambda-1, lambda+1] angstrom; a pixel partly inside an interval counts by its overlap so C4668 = 3.0 angstrom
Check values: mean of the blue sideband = 2.5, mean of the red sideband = 2.46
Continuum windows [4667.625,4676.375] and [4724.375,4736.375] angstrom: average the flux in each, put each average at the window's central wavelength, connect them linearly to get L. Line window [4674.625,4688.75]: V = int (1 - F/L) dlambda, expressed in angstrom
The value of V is 0.10 angstrom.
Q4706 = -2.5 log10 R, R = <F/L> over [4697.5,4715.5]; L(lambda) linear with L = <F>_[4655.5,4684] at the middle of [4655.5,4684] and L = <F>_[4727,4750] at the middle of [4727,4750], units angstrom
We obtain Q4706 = 0.05 mag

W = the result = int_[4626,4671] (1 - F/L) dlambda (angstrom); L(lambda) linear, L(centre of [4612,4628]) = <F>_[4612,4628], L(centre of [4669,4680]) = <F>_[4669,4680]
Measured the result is 1.7 angstrom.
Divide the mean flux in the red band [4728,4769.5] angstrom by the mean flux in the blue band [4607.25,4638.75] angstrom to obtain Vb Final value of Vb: 0.96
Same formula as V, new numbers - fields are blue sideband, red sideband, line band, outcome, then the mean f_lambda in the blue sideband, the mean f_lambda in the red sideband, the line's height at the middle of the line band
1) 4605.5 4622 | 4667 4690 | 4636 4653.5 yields 0.9 angstrom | 2.51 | 2.41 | 2.46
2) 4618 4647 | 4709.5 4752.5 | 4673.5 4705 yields 0.7 angstrom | 2.44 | 2.46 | 2.46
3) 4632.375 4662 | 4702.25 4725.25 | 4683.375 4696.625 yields -0.3 angstrom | 2.39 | 2.43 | 2.41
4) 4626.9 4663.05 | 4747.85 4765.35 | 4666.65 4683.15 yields 0.1 angstrom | 2.42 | 2.39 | 2.41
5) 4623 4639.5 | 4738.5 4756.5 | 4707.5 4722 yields -0.1 angstrom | 2.47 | 2.44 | 2.45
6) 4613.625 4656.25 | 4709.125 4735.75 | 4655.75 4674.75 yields 0.0 angstrom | 2.42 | 2.47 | 2.44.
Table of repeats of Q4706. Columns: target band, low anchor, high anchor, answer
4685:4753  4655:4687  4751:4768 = -0.02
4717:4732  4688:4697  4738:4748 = 0.00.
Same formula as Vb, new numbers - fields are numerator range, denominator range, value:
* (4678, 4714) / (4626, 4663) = 0.98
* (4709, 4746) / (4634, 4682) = 1.03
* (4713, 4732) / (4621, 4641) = 1.01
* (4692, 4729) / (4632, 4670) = 1.02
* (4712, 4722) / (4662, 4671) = 1.08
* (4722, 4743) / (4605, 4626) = 0.97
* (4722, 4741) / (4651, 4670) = 1.02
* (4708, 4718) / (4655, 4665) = 0.98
